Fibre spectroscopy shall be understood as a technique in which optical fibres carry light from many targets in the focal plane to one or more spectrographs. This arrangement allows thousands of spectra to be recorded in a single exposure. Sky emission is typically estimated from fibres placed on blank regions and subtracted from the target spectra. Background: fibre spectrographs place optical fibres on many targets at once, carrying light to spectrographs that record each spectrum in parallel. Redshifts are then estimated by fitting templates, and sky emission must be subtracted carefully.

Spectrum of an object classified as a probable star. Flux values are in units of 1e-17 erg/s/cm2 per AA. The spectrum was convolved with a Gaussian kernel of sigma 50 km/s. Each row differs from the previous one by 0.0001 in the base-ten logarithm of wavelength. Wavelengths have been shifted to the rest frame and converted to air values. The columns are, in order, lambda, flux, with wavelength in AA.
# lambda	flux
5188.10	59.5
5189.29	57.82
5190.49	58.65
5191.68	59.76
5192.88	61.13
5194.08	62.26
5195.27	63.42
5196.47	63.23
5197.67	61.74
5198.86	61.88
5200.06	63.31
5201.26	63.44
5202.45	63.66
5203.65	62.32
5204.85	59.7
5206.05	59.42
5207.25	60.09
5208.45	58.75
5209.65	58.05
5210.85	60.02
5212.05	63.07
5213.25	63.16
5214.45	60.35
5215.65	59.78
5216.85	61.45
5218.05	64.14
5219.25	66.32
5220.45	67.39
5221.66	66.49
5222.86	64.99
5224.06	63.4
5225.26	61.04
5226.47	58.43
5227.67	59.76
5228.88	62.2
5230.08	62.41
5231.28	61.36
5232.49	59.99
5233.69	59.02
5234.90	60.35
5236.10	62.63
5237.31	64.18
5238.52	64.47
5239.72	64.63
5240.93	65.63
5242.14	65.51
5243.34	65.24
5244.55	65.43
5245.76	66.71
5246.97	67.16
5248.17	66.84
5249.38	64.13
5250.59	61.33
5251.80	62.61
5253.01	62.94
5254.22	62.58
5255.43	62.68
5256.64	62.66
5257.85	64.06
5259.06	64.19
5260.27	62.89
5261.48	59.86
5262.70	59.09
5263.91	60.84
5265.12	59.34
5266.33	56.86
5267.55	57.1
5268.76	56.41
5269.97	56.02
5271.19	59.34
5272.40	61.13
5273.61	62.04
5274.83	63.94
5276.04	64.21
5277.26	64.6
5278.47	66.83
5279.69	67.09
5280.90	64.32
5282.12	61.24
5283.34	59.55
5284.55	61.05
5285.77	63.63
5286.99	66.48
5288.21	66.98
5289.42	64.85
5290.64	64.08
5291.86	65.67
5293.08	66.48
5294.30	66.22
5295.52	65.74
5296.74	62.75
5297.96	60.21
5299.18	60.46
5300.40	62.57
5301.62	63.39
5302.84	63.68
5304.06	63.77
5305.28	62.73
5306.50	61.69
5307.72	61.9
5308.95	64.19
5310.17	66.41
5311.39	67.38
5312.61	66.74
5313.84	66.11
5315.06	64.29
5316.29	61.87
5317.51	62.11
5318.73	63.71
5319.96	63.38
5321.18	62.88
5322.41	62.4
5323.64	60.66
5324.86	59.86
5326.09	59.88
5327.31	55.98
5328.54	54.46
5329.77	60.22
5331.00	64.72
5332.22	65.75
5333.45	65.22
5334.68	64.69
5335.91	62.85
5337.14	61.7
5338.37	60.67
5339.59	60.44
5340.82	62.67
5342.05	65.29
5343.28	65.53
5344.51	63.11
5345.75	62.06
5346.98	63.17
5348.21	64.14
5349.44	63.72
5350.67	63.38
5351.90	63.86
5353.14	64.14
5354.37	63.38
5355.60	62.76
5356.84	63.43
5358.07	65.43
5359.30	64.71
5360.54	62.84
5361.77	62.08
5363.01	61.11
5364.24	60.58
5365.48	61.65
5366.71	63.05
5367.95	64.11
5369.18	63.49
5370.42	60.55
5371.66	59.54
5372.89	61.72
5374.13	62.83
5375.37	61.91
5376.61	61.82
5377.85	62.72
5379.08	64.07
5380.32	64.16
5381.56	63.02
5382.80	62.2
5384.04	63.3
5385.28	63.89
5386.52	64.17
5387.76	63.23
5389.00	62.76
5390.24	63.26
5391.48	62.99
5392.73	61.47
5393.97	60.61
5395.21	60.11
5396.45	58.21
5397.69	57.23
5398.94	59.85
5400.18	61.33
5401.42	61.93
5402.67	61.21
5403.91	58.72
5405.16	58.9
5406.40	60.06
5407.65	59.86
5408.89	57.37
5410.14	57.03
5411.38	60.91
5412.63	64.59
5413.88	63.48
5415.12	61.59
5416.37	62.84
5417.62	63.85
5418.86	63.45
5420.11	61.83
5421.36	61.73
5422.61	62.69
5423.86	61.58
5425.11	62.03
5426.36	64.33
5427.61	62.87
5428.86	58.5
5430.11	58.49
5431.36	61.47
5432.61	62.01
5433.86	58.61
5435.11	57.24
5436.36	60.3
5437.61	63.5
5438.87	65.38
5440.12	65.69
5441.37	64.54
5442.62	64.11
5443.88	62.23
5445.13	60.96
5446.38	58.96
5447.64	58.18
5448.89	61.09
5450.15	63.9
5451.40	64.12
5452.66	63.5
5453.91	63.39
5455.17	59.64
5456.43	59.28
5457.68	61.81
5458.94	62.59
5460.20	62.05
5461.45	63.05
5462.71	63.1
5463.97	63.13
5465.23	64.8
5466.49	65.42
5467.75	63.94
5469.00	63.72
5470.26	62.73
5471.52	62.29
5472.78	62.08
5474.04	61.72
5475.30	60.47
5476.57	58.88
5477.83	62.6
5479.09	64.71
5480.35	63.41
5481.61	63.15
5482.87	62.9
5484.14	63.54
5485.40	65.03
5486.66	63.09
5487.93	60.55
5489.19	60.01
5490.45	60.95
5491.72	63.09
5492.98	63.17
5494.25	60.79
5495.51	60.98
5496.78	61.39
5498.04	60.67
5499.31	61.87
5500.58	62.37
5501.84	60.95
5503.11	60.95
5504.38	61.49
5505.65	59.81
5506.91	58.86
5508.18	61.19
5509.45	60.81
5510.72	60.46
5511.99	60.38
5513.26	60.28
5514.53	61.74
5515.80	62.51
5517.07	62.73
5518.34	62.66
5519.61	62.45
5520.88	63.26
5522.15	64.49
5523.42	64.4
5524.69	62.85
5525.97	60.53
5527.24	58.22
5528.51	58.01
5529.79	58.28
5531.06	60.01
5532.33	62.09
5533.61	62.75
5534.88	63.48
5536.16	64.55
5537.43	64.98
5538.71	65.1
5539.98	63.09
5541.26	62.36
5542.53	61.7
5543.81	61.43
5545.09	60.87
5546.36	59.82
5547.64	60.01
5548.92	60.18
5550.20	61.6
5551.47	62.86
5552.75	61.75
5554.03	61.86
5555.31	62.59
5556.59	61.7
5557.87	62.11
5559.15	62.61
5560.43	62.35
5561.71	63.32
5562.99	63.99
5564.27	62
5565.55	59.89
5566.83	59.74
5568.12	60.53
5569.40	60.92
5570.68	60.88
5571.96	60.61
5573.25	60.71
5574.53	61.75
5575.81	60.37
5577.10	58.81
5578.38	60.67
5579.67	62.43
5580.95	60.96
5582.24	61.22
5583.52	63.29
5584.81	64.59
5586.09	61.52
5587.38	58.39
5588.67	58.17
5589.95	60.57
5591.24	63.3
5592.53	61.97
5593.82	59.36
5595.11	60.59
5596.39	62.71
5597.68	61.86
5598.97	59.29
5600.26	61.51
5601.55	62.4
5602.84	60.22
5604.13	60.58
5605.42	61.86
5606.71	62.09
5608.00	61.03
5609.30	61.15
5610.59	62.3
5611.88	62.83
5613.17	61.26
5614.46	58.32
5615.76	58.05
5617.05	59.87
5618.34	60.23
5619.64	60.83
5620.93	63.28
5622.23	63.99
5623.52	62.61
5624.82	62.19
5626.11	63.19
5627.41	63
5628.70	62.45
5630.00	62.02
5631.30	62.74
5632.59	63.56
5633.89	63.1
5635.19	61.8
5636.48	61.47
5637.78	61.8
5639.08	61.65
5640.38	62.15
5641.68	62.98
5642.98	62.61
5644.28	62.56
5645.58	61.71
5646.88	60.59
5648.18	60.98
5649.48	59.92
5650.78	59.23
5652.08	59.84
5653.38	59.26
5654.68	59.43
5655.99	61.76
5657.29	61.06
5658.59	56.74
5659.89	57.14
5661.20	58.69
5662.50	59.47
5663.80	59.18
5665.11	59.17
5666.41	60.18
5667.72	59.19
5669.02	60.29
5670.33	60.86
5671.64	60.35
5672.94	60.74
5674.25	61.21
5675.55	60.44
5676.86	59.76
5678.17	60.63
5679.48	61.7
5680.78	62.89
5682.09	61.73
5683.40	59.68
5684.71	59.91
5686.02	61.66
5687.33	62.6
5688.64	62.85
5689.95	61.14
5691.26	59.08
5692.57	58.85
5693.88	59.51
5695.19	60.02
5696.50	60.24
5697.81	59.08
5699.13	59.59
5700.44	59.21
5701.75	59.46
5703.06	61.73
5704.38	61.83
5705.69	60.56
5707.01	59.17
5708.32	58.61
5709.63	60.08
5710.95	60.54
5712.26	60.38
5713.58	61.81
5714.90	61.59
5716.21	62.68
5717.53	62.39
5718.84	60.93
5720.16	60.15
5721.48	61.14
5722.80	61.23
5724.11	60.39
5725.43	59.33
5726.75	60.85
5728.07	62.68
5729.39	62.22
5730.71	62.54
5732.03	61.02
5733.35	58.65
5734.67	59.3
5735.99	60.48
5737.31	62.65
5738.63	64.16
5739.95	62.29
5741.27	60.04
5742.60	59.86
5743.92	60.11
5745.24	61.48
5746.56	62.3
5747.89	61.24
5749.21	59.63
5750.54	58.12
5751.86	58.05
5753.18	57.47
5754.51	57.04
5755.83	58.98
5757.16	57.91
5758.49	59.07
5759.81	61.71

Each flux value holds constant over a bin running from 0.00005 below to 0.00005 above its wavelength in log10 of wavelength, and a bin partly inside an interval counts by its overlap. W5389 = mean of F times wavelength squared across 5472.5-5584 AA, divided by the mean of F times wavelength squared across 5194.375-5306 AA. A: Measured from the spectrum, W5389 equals 1.1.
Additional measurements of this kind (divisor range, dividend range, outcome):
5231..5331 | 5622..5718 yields 1.12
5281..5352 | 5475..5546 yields 1.05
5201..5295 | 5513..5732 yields 1.12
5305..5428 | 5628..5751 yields 1.10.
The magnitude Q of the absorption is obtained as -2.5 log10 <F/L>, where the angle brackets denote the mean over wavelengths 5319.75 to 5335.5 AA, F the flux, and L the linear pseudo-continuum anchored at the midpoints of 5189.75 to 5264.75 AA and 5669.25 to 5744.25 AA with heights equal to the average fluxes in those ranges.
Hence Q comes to 0.01 mag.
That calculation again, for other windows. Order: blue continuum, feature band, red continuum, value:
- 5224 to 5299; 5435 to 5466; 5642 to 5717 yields -0.01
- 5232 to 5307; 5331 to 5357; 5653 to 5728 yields -0.02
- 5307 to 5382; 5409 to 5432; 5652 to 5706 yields 0.01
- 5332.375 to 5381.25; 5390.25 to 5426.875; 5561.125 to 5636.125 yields 0.03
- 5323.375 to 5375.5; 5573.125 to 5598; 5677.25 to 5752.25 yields 0.00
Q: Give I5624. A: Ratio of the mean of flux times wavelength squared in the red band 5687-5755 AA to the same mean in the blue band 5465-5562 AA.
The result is 1.05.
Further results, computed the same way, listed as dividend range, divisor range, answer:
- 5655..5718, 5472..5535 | 1.05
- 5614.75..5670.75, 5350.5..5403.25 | 1.08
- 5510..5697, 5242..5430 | 1.08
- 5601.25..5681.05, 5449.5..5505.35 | 1.04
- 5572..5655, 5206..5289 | 1.12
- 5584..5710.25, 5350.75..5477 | 1.07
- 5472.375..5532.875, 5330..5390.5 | 1.03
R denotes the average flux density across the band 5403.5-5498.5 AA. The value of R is 61.9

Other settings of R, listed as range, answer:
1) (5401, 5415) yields 60.4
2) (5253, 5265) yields 62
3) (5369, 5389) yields 62.6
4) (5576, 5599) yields 61.1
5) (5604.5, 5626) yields 61.4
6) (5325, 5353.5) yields 62.4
